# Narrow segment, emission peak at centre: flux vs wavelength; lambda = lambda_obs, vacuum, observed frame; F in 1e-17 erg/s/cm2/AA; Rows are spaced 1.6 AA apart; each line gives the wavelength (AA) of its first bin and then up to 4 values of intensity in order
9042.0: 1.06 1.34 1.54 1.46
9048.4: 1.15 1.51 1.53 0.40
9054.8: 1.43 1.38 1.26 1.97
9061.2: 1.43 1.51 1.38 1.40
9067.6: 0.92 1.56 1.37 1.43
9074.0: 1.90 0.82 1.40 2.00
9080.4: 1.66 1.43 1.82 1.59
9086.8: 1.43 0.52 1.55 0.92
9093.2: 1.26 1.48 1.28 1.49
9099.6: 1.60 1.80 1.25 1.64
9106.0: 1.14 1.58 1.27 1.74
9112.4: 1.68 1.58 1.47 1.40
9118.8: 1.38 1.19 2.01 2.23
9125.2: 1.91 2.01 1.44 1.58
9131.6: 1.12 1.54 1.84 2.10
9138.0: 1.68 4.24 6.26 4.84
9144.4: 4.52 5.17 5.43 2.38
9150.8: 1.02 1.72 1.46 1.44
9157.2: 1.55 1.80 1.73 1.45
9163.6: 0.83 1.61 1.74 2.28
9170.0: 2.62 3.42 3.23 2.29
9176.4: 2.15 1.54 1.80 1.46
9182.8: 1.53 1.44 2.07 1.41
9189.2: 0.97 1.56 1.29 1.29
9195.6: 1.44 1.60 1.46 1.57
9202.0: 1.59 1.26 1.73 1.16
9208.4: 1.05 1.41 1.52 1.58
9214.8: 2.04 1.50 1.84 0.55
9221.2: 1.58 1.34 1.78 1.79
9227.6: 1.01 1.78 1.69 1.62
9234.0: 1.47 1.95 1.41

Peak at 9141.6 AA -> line H-alpha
